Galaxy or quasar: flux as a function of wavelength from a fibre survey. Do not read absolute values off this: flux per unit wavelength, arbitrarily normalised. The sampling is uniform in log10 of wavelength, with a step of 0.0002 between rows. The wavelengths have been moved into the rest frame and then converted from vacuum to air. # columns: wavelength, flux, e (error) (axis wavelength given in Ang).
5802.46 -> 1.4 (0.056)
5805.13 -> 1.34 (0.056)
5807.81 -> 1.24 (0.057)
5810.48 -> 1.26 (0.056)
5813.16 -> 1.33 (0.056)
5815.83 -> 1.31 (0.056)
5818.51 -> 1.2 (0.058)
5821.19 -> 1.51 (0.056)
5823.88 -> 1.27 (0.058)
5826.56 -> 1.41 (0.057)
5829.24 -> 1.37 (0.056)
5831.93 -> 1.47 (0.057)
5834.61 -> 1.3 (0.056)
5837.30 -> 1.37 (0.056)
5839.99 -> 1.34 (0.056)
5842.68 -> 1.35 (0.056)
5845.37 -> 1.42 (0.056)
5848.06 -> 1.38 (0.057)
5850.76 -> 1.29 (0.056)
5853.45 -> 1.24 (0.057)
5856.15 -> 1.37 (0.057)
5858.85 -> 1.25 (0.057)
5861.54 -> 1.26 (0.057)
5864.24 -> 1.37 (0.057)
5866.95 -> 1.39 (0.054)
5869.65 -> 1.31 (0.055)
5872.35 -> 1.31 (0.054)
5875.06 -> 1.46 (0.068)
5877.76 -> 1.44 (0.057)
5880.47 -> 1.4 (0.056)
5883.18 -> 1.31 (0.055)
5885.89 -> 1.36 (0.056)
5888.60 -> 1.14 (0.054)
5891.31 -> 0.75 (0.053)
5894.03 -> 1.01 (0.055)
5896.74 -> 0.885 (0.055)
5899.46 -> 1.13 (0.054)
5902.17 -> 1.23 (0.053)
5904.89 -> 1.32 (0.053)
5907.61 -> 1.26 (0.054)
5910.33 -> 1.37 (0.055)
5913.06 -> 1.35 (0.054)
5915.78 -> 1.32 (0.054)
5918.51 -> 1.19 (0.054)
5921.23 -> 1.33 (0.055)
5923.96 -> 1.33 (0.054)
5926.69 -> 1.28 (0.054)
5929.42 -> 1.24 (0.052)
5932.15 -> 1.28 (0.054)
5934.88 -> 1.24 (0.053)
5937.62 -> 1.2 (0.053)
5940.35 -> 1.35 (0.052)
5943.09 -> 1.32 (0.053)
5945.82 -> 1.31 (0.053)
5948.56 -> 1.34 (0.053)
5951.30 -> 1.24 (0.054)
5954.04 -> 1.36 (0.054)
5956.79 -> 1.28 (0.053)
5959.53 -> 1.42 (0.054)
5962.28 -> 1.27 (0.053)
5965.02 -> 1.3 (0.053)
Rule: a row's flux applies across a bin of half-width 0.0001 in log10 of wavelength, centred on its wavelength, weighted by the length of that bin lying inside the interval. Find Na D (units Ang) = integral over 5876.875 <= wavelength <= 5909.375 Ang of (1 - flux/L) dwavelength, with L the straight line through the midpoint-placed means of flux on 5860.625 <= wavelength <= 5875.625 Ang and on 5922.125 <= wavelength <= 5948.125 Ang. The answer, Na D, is 3.4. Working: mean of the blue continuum 1.35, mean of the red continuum 1.29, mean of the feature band 1.18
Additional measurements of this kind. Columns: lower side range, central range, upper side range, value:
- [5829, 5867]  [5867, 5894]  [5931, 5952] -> 1.1 Ang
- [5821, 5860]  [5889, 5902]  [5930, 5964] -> 3.3 Ang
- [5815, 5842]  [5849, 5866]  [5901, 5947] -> 0.4 Ang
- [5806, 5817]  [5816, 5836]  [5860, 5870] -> -0.9 Ang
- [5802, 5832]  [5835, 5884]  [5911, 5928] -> -1.0 Ang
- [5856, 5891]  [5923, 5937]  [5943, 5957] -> 0.5 Ang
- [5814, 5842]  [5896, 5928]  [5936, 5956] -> 1.4 Ang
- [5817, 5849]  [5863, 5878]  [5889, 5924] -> -1.2 Ang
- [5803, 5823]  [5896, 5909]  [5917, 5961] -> 1.2 Ang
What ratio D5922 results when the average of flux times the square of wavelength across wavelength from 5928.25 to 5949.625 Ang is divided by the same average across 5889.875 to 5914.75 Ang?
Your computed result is 1.13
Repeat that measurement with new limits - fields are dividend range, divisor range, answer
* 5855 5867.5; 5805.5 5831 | 1.01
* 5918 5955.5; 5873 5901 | 1.10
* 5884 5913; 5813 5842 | 0.88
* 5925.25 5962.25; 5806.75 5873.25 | 1.01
